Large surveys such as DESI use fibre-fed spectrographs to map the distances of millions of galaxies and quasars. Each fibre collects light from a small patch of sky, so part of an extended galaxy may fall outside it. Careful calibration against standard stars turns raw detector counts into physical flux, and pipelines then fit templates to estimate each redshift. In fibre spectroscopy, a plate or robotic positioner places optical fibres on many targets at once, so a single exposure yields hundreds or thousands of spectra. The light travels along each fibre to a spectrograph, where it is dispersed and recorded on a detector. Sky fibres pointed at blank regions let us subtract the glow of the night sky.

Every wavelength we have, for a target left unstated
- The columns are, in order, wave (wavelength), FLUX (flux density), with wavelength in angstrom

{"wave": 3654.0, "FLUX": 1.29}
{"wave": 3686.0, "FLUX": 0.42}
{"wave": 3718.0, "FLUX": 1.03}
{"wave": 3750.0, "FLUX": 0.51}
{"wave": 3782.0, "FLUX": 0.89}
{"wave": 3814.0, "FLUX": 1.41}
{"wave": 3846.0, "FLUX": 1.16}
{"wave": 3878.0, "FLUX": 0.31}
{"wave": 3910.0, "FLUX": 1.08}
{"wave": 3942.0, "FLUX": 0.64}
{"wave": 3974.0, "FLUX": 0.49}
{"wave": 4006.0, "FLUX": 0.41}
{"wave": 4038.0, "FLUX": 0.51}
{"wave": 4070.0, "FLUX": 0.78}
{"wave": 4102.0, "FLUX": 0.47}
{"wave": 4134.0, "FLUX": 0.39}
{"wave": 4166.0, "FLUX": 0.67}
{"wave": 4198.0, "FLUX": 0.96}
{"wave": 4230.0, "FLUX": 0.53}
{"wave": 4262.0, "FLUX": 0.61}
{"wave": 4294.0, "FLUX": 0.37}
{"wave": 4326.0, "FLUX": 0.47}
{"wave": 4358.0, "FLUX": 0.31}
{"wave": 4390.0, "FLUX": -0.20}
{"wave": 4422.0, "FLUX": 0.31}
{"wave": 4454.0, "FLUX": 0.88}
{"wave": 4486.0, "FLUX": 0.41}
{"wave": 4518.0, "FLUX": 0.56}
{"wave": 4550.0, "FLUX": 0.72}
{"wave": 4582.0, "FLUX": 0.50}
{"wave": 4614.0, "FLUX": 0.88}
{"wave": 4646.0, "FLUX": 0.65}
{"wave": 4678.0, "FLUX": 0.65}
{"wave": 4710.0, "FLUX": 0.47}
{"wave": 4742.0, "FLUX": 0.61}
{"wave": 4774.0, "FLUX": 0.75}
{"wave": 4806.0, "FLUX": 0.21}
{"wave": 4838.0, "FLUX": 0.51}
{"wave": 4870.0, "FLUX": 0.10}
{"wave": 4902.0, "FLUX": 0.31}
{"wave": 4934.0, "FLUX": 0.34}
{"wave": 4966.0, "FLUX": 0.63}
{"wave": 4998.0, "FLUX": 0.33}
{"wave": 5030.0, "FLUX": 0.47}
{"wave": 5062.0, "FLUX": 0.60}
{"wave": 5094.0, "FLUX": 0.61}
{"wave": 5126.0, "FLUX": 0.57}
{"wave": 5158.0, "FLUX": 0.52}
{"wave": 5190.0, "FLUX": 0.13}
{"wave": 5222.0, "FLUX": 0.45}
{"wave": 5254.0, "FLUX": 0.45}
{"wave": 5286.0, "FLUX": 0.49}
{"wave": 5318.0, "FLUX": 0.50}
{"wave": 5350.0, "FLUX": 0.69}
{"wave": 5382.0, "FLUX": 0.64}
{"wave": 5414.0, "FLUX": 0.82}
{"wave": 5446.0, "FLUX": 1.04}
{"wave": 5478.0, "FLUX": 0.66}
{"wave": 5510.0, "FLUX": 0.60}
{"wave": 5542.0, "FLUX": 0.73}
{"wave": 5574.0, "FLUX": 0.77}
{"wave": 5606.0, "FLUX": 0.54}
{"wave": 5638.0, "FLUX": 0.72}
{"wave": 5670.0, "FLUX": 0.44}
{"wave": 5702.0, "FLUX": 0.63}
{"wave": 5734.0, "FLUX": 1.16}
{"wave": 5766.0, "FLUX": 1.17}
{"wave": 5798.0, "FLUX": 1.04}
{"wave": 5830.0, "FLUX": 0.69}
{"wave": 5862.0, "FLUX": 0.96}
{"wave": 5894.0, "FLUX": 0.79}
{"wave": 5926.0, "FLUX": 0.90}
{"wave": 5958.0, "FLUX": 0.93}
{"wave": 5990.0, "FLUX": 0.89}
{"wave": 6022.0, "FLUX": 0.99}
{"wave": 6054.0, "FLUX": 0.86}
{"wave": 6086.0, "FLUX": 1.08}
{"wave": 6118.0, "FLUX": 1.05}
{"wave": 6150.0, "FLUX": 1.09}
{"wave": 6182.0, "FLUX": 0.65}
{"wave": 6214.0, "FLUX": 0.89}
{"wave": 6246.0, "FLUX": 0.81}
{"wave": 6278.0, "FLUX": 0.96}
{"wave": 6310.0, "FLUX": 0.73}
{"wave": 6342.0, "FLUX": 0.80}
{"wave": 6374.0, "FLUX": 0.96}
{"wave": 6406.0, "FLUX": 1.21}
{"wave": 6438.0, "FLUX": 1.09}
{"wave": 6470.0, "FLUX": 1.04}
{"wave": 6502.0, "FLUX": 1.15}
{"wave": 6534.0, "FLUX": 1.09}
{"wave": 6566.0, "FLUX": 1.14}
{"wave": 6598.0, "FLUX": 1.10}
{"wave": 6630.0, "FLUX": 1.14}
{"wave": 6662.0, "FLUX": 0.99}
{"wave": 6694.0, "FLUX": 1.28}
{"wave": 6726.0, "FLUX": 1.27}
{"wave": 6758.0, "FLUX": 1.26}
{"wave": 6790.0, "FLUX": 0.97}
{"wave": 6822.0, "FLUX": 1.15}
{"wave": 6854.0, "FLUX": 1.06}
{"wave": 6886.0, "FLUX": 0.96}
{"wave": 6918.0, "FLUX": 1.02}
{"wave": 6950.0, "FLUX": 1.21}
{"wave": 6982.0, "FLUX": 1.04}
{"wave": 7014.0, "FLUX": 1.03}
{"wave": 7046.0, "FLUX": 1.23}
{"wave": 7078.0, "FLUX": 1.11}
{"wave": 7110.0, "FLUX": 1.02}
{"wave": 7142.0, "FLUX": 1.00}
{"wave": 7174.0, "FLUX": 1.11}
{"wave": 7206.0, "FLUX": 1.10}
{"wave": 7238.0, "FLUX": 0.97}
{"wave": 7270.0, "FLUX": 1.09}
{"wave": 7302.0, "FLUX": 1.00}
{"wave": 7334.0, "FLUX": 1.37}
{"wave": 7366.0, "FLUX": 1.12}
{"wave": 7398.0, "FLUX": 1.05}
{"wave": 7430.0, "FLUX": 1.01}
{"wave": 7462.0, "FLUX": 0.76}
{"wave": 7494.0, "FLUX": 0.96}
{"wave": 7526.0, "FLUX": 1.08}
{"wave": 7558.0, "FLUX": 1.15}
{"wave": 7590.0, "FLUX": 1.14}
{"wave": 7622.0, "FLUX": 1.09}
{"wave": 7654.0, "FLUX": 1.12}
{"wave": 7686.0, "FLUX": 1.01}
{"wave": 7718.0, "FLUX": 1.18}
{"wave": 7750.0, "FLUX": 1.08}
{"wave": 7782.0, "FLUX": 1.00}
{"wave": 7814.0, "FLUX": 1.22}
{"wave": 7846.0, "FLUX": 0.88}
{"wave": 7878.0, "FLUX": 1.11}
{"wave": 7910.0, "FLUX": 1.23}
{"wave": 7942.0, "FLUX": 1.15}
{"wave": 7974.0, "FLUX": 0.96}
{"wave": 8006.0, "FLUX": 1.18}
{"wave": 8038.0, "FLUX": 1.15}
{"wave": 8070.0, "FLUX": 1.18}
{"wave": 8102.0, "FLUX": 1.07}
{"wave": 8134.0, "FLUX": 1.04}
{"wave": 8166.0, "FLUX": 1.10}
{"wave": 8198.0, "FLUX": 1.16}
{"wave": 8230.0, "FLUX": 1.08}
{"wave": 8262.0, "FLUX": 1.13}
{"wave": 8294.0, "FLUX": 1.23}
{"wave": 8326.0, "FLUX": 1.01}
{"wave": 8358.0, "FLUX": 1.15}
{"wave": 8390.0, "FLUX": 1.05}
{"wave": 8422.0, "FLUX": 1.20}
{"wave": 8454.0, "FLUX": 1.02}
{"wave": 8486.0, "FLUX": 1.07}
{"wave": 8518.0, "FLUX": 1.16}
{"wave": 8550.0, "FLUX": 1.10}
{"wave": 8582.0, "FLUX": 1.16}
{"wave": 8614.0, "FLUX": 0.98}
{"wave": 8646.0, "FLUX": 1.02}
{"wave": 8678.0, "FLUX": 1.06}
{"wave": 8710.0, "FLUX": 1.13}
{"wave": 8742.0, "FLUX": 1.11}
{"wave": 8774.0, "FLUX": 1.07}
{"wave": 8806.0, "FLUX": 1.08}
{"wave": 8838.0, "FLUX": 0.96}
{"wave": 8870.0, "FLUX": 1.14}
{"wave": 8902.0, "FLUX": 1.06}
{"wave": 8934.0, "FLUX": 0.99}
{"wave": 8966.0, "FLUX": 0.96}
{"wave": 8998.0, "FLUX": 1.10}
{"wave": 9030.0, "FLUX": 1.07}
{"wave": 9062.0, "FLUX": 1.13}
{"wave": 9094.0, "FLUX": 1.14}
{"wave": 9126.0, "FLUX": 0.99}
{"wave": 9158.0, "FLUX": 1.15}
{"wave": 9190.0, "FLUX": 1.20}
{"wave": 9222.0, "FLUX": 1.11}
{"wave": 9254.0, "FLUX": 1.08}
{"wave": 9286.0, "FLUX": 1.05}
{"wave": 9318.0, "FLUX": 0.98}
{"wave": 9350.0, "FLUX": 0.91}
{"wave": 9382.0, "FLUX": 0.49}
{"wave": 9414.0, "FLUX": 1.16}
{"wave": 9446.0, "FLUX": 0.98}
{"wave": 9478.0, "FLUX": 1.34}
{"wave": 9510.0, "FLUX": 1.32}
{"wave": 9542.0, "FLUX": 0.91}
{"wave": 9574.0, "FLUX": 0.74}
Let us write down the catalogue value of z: 0.44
